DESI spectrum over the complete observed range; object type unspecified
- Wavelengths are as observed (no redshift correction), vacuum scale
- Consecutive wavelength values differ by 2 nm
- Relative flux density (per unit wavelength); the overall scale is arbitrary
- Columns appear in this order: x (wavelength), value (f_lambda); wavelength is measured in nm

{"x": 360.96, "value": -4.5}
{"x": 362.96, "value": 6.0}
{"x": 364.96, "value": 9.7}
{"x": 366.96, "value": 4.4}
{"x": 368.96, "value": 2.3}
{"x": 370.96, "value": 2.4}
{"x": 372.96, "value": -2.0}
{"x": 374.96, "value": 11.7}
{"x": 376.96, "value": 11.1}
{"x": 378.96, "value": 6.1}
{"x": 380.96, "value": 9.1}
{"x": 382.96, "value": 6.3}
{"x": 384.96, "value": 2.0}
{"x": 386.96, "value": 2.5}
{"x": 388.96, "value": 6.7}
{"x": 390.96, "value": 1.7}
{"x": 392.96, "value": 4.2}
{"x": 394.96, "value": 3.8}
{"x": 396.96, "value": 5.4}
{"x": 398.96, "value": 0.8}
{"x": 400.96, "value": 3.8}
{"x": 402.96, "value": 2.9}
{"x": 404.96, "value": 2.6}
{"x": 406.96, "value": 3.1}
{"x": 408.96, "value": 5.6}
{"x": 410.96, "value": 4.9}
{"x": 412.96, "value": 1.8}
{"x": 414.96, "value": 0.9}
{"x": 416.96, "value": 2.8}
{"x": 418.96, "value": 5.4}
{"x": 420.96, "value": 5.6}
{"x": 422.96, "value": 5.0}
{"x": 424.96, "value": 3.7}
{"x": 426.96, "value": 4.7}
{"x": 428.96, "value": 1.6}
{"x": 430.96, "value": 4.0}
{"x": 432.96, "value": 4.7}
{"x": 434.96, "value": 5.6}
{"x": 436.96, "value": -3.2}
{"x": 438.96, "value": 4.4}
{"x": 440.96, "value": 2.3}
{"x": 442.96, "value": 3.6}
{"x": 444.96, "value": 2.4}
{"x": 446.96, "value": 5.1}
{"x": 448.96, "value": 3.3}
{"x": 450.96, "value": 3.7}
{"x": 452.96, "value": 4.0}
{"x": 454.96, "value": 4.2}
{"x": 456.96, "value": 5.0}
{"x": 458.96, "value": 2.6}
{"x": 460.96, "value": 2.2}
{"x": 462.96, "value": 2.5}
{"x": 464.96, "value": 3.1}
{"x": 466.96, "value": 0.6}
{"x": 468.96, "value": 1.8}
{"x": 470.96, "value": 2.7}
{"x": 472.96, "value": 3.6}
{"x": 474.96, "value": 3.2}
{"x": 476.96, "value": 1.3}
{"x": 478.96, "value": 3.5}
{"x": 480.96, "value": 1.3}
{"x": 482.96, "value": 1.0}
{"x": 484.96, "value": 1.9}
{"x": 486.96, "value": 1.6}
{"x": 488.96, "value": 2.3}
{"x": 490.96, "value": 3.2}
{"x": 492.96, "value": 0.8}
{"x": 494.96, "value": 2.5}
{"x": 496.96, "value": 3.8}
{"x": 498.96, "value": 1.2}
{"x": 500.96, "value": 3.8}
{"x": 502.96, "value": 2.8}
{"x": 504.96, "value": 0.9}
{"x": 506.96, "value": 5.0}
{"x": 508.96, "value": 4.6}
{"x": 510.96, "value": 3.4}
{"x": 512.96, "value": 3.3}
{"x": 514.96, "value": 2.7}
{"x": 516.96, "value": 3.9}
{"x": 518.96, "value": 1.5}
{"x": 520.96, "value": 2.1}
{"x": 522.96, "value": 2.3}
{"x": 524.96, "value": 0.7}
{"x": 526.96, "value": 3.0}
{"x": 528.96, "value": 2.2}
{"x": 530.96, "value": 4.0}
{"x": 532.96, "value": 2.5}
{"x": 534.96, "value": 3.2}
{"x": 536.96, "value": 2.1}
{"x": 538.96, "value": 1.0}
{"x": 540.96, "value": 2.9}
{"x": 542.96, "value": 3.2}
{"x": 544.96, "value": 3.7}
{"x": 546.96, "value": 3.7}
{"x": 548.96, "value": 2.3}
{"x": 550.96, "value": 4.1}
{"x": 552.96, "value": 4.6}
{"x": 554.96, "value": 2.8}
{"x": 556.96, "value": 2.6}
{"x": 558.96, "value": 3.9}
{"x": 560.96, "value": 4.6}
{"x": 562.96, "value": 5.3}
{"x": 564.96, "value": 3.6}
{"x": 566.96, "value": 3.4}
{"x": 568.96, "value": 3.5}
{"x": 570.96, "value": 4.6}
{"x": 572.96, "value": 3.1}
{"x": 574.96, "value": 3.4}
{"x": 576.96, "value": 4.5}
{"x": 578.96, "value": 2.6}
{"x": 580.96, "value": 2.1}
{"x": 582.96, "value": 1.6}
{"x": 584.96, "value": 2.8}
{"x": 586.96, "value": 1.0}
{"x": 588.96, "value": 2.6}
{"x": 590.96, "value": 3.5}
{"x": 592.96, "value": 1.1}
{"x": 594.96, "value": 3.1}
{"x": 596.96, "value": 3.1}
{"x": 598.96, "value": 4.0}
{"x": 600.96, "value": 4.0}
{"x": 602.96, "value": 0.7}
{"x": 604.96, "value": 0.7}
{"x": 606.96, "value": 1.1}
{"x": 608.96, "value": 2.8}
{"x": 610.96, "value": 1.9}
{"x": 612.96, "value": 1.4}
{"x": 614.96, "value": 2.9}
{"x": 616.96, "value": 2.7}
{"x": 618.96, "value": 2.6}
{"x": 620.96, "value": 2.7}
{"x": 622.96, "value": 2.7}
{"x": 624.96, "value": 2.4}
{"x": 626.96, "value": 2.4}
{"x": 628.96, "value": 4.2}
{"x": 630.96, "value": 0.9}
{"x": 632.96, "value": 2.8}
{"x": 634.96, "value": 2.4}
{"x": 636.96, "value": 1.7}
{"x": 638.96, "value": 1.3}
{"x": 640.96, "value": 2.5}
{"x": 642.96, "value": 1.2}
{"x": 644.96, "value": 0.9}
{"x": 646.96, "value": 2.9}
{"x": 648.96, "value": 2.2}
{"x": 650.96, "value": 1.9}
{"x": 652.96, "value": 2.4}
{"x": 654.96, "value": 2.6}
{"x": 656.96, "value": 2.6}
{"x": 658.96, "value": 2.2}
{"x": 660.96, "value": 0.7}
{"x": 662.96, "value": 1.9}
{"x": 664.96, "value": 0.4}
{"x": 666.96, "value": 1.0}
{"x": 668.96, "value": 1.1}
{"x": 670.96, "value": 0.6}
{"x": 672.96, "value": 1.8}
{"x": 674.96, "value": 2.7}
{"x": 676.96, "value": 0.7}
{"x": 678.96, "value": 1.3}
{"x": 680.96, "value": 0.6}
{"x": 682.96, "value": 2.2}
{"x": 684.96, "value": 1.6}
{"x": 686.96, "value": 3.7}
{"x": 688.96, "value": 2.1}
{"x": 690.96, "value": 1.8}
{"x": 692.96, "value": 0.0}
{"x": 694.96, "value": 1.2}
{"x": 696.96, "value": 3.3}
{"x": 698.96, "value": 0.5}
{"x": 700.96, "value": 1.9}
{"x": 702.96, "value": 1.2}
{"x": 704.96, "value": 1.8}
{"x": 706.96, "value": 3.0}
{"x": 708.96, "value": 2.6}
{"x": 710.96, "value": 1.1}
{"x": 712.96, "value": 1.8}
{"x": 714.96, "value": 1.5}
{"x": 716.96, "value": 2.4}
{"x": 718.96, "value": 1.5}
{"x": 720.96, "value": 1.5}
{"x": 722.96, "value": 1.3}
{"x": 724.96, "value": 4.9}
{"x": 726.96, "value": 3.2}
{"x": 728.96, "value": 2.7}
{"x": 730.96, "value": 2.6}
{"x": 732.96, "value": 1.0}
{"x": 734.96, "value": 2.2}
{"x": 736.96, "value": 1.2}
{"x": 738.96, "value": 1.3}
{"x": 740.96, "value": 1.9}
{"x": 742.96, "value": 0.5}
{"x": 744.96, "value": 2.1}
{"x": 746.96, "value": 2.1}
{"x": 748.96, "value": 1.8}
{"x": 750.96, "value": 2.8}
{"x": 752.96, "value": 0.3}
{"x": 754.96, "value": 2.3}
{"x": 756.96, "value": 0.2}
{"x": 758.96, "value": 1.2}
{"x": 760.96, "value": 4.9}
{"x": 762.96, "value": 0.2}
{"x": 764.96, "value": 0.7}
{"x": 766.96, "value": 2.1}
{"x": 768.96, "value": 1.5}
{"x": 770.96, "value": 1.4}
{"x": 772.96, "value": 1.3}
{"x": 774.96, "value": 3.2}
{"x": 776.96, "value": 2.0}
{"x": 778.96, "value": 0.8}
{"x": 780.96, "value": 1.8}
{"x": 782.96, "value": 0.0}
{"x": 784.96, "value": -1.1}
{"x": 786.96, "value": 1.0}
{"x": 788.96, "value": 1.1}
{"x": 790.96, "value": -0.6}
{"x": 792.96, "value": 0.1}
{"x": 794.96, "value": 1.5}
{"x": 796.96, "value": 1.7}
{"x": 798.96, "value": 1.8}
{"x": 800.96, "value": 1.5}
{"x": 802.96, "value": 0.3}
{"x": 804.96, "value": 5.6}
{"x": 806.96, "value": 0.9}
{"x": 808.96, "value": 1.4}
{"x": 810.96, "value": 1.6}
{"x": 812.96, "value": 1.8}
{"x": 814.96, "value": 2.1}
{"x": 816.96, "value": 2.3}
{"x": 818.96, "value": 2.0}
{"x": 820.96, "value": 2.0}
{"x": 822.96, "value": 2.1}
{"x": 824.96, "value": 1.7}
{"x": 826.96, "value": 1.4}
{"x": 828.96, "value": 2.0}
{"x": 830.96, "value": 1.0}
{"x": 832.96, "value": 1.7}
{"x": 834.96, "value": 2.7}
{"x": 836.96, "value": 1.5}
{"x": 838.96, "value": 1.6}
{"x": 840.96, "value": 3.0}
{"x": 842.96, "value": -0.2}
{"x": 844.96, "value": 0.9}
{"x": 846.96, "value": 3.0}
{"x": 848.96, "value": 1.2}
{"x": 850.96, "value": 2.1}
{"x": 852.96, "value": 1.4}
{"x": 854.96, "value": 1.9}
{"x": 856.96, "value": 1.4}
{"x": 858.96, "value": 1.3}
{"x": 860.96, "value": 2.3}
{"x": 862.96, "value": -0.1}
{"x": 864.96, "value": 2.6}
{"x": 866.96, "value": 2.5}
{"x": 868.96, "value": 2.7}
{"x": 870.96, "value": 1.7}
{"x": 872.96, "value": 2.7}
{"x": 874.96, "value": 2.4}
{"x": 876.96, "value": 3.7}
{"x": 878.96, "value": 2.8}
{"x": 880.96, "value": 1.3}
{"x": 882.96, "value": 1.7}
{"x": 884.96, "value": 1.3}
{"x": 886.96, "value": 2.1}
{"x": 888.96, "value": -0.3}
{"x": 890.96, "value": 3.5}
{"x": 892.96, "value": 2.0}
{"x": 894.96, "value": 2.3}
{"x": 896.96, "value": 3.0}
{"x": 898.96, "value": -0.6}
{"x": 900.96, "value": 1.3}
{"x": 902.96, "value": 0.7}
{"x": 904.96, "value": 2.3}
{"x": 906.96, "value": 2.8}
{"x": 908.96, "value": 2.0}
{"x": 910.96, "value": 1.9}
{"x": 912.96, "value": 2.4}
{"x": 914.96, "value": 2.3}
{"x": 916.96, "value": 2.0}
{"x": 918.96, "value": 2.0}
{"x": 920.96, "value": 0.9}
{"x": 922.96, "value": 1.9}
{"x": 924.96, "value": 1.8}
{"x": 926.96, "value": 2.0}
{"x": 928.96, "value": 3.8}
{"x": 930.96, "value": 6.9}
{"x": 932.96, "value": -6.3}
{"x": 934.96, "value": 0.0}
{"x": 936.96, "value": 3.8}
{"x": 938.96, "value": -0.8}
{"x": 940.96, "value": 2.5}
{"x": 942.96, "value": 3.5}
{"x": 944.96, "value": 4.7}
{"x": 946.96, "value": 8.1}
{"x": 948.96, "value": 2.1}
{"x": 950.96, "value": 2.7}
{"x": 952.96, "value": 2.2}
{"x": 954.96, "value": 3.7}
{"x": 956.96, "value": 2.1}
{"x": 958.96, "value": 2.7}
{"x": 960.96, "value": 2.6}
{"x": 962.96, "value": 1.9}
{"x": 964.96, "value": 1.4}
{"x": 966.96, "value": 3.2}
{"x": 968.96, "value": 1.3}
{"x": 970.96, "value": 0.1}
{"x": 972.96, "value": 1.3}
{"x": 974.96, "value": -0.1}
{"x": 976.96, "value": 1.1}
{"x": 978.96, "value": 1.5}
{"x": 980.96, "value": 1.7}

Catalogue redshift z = 1.157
